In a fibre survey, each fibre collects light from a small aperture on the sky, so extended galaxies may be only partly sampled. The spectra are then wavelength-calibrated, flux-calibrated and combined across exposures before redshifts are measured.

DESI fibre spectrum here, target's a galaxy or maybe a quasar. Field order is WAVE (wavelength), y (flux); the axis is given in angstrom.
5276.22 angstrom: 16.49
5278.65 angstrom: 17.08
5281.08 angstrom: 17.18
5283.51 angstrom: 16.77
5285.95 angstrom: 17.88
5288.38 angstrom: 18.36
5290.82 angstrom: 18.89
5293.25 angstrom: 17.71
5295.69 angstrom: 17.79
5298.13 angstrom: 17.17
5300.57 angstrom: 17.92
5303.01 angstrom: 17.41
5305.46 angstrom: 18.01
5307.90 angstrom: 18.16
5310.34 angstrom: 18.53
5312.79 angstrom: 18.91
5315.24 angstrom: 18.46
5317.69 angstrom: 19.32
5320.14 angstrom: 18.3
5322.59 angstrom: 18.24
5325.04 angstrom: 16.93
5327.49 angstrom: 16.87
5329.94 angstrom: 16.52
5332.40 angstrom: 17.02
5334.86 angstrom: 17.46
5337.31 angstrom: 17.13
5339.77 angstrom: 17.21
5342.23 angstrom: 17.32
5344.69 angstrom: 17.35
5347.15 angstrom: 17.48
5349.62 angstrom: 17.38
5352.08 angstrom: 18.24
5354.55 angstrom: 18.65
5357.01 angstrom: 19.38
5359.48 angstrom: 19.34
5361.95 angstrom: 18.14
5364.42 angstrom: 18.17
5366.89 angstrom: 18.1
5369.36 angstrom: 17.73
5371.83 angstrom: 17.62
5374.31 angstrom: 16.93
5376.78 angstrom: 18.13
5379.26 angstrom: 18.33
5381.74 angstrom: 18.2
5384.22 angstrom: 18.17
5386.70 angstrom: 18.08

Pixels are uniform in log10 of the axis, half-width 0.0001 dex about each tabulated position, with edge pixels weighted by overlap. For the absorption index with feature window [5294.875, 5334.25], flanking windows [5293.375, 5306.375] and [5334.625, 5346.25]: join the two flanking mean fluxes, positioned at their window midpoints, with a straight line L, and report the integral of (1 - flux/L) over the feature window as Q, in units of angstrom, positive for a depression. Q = -0.7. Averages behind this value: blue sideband 17.6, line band 17.8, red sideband 17.3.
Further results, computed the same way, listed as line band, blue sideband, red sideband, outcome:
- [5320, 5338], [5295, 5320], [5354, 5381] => 0.9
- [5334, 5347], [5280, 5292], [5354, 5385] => 0.6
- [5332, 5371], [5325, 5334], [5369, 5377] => -1.6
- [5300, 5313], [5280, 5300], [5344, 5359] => -0.2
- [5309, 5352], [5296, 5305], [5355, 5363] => 1.3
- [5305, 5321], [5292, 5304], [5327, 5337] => -1.1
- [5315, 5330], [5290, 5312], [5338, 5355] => -0.1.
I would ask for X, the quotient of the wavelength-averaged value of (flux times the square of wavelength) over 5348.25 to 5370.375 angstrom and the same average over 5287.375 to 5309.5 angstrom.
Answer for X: 1.0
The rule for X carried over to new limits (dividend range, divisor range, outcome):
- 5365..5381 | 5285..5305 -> 1.03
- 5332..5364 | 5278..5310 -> 1.03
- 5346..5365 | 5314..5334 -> 1.05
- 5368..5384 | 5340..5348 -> 1.04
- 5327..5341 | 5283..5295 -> 0.96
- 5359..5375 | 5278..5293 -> 1.05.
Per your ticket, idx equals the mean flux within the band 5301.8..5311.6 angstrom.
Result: 18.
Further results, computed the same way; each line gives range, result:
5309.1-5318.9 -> 18.8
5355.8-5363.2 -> 18.9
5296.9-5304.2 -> 17.5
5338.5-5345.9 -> 17.3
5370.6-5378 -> 17.6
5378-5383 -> 18.2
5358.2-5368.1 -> 18.4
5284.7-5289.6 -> 18.1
